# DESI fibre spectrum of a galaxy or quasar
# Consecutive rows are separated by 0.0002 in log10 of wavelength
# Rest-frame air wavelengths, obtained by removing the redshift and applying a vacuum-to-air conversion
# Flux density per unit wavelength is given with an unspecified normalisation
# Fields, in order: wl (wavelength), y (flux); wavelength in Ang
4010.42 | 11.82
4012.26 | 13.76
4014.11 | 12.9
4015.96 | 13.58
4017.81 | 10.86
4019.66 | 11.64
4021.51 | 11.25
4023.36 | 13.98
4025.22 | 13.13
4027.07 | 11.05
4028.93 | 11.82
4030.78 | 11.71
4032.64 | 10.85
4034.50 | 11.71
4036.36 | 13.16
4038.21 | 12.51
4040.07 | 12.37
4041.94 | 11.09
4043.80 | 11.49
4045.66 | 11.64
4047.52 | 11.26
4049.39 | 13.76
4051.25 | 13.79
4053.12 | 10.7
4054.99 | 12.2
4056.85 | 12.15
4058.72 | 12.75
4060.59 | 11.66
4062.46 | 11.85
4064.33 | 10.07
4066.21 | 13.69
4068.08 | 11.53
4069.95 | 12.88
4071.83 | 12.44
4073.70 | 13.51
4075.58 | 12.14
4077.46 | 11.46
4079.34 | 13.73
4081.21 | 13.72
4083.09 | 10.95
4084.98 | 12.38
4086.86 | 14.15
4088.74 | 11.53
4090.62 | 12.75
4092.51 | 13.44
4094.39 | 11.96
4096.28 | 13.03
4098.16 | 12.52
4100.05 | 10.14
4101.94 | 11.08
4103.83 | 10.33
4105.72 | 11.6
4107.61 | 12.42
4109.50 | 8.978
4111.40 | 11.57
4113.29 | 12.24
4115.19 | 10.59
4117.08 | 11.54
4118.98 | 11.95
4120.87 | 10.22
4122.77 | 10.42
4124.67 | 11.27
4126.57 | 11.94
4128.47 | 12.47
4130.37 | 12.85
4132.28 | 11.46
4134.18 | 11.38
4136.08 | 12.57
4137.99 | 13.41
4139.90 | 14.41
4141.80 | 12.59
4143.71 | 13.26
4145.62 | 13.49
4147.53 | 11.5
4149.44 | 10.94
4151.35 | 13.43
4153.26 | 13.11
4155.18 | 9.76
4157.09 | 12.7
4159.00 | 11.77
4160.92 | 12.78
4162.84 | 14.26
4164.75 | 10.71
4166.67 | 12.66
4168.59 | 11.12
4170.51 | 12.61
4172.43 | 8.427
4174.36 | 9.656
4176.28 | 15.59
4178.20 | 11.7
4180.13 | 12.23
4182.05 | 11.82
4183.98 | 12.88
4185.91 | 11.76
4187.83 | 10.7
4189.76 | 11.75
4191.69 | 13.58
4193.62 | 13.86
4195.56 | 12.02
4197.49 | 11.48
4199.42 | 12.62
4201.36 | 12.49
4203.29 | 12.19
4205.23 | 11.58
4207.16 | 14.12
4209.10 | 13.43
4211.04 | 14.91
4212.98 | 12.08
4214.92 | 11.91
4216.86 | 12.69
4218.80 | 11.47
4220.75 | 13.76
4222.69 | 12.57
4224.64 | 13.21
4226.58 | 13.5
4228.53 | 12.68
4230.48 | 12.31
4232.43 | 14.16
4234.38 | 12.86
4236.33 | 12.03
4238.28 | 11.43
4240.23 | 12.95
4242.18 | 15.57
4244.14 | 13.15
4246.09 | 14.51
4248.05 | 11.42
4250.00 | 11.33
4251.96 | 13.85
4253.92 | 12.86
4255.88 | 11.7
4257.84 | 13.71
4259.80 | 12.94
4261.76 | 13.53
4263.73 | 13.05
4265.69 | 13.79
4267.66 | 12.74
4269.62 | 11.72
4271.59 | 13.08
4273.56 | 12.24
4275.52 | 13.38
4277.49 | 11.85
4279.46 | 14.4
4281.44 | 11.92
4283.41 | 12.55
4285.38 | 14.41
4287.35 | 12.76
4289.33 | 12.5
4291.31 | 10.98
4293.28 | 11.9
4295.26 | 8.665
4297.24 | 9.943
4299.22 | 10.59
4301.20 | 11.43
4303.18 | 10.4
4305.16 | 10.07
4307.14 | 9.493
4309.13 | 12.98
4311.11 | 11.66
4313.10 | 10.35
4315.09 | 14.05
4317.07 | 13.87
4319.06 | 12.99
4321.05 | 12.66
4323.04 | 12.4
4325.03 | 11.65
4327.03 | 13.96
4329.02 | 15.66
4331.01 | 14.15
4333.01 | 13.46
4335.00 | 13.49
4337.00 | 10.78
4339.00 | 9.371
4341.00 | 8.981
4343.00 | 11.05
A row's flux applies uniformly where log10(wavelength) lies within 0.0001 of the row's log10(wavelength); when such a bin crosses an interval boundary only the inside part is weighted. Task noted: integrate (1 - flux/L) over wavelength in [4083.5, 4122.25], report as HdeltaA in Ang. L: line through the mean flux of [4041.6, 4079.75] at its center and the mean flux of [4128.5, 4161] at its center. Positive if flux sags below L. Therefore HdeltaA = 1.9 Ang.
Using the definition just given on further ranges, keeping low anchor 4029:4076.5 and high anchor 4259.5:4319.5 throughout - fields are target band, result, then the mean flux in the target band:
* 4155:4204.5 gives 0.2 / 12.1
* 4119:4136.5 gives 0.7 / 11.6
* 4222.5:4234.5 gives -1.0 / 13.1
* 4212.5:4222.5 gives -0.2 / 12.4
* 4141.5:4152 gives -0.3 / 12.5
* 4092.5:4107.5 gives 0.5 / 11.7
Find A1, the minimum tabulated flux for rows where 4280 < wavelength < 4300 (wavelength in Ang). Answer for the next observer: 8.665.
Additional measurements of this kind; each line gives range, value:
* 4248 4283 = 11.33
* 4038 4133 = 8.978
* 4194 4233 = 11.47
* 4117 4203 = 8.427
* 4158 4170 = 10.71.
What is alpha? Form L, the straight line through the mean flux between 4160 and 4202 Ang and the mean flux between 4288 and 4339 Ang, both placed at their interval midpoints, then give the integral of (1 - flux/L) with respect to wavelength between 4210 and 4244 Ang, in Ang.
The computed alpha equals -2.5 Ang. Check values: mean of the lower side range 12.1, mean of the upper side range 12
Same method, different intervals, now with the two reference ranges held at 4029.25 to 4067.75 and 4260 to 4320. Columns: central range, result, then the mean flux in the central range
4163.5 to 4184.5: 0.5 Ang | 11.8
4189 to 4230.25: -2.3 Ang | 12.8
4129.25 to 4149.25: -0.9 Ang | 12.6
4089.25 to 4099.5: -0.5 Ang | 12.6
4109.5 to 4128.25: 1.3 Ang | 11.2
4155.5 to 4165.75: -0.2 Ang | 12.3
